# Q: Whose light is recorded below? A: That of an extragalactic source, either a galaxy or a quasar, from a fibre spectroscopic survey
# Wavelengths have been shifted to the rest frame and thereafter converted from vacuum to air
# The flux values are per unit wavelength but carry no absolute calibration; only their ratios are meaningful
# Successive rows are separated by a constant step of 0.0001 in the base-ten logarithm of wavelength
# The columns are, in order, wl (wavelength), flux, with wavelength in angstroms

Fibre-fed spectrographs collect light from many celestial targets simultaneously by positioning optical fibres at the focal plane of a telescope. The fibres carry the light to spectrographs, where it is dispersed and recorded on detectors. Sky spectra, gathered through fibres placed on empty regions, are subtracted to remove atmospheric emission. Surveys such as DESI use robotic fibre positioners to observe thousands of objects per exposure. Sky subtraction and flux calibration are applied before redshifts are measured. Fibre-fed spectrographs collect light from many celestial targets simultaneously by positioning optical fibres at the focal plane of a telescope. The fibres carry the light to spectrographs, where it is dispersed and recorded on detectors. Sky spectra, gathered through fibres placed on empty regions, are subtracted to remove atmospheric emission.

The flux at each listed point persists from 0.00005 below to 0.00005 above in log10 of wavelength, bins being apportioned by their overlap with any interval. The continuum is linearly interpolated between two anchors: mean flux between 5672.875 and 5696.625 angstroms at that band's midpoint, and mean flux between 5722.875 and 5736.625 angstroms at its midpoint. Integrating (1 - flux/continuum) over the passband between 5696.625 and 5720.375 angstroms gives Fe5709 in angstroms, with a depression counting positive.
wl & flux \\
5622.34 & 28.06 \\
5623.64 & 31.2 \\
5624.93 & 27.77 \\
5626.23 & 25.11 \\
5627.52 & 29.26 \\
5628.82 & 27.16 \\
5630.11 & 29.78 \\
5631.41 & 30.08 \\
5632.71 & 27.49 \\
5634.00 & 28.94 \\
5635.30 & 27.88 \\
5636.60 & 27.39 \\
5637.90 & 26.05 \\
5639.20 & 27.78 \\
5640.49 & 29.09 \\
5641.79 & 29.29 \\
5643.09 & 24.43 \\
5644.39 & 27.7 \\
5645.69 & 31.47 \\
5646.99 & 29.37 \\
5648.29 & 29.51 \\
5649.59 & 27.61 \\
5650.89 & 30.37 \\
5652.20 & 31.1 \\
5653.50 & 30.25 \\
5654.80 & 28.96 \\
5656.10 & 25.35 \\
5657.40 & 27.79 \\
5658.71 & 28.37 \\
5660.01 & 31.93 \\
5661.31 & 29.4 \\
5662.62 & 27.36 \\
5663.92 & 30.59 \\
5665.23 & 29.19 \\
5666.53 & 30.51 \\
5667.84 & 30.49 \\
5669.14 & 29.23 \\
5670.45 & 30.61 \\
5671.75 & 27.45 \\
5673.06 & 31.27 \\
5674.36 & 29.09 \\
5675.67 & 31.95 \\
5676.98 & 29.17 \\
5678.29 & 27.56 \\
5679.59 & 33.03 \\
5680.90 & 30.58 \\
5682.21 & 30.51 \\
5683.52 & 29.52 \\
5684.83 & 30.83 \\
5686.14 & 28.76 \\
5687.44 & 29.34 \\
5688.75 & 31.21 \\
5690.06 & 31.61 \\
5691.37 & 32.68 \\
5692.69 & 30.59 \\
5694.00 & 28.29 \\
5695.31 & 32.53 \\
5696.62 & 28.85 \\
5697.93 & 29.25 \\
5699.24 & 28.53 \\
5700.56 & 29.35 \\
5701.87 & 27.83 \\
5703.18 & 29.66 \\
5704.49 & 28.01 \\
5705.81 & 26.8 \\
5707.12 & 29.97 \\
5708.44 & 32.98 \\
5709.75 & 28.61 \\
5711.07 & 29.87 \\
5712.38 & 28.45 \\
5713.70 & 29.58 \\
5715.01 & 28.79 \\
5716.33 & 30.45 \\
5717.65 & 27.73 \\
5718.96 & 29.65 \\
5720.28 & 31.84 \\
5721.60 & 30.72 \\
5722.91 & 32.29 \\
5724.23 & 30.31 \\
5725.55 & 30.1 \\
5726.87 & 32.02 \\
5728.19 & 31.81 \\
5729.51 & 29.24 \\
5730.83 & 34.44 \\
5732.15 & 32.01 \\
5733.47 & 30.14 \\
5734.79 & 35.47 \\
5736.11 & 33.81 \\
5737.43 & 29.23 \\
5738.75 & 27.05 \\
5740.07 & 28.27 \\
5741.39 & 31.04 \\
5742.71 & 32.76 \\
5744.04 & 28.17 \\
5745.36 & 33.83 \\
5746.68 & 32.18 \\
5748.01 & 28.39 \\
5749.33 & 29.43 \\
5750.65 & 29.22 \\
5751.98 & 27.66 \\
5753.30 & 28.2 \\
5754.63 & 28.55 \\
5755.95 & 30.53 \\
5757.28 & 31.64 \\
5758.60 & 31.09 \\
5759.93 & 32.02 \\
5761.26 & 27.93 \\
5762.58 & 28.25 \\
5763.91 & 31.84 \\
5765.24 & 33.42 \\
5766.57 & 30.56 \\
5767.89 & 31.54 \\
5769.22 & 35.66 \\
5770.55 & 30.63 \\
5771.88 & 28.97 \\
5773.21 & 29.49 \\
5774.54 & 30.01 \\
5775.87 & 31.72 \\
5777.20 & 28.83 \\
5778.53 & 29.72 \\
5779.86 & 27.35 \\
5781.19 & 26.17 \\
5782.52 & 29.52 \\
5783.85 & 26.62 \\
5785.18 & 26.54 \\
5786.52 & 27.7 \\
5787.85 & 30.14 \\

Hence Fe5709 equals 1.5 angstroms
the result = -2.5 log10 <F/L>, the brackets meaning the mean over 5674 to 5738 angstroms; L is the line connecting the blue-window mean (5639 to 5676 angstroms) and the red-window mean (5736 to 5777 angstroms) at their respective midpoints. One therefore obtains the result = -0.02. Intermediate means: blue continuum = 29.2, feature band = 30.3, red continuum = 30.4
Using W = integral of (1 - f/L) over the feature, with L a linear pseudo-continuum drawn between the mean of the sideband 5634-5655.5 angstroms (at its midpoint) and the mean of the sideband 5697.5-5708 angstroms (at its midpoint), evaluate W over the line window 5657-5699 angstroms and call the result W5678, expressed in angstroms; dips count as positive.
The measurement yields -1.9 angstroms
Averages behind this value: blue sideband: 28.6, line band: 30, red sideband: 28.7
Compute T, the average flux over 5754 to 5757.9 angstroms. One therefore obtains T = 30.2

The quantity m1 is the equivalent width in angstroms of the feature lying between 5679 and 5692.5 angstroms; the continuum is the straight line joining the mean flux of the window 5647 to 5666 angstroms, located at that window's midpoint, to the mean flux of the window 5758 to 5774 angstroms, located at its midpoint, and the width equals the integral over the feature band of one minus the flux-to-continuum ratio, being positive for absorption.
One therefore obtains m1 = -0.5 angstroms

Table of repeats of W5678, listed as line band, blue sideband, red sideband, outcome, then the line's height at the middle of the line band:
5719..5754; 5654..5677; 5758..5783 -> -0.9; 30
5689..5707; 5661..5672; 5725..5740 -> 0.4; 30.3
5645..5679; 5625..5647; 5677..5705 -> -0.6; 29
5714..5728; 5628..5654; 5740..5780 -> -0.3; 29.8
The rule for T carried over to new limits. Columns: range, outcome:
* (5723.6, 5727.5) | 30.8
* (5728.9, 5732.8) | 31.9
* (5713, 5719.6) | 29.2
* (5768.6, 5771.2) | 33.1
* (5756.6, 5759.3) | 31.3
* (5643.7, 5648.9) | 29.5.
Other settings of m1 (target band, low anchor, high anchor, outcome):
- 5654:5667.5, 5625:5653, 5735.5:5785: -0.1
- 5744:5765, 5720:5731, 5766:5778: 0.6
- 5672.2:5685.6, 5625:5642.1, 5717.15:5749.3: -0.4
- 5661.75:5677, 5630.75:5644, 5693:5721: -0.6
